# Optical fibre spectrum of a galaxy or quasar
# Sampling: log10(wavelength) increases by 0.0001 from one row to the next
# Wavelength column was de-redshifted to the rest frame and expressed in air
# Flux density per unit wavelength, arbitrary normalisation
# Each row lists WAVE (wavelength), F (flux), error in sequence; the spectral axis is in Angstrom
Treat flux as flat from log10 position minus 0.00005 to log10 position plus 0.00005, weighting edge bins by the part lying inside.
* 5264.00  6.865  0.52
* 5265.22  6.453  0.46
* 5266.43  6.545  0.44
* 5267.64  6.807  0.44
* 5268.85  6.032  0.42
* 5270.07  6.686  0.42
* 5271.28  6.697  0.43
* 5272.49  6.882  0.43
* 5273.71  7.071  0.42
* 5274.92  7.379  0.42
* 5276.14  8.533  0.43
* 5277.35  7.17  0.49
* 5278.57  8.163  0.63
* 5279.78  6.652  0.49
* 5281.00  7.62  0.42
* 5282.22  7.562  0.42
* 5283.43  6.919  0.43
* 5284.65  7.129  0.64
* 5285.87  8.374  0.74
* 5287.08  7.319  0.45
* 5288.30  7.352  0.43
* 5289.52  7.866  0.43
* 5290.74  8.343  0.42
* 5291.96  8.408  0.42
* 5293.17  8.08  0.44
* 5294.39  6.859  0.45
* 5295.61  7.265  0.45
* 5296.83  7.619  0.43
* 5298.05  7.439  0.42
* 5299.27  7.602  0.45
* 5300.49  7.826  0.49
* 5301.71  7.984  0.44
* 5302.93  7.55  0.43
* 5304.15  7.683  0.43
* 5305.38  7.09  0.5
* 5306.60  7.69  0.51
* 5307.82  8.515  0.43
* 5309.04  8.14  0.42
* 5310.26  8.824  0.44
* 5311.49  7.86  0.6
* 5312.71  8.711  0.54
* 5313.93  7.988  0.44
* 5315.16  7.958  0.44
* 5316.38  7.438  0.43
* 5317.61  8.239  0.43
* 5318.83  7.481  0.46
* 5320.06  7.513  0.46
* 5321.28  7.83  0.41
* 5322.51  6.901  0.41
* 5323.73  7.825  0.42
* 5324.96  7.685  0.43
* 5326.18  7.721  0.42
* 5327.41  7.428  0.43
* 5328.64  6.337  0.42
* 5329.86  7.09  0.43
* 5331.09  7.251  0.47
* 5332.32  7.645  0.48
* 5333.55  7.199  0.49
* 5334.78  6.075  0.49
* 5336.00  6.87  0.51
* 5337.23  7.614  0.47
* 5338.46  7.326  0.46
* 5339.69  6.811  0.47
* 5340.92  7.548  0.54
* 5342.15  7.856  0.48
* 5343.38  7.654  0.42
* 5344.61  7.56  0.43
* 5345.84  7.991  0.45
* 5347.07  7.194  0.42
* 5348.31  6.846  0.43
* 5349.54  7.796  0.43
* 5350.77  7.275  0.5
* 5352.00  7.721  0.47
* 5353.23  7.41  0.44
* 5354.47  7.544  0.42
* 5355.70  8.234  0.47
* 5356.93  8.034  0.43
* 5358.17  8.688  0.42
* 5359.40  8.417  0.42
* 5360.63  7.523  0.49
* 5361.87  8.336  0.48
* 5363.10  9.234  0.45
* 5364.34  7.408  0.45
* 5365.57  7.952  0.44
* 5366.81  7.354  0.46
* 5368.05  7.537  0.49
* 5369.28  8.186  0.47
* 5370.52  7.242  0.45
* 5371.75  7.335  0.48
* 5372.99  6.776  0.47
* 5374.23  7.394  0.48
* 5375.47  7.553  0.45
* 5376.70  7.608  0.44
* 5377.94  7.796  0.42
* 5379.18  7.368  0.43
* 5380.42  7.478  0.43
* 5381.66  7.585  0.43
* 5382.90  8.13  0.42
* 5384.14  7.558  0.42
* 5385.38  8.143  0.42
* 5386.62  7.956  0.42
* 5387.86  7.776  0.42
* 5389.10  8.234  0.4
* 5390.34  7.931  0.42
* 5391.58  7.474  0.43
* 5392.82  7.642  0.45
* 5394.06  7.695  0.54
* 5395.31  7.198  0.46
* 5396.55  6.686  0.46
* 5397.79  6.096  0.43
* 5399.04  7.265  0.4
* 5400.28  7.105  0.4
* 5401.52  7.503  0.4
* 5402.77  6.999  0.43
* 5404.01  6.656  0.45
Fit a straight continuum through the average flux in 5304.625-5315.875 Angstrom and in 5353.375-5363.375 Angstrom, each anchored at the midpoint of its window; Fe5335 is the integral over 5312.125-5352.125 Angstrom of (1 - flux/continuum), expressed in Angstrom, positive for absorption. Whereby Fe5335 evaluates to 3.2 Angstrom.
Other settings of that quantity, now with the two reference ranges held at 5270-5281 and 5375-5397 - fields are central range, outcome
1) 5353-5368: -0.85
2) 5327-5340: 0.75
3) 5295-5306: -0.27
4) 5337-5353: 0.12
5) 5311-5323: -0.59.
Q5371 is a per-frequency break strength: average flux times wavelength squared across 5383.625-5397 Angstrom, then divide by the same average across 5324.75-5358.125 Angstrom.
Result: 1.05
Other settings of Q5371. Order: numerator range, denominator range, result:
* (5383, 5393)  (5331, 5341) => 1.13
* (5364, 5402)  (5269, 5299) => 1.05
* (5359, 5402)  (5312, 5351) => 1.04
